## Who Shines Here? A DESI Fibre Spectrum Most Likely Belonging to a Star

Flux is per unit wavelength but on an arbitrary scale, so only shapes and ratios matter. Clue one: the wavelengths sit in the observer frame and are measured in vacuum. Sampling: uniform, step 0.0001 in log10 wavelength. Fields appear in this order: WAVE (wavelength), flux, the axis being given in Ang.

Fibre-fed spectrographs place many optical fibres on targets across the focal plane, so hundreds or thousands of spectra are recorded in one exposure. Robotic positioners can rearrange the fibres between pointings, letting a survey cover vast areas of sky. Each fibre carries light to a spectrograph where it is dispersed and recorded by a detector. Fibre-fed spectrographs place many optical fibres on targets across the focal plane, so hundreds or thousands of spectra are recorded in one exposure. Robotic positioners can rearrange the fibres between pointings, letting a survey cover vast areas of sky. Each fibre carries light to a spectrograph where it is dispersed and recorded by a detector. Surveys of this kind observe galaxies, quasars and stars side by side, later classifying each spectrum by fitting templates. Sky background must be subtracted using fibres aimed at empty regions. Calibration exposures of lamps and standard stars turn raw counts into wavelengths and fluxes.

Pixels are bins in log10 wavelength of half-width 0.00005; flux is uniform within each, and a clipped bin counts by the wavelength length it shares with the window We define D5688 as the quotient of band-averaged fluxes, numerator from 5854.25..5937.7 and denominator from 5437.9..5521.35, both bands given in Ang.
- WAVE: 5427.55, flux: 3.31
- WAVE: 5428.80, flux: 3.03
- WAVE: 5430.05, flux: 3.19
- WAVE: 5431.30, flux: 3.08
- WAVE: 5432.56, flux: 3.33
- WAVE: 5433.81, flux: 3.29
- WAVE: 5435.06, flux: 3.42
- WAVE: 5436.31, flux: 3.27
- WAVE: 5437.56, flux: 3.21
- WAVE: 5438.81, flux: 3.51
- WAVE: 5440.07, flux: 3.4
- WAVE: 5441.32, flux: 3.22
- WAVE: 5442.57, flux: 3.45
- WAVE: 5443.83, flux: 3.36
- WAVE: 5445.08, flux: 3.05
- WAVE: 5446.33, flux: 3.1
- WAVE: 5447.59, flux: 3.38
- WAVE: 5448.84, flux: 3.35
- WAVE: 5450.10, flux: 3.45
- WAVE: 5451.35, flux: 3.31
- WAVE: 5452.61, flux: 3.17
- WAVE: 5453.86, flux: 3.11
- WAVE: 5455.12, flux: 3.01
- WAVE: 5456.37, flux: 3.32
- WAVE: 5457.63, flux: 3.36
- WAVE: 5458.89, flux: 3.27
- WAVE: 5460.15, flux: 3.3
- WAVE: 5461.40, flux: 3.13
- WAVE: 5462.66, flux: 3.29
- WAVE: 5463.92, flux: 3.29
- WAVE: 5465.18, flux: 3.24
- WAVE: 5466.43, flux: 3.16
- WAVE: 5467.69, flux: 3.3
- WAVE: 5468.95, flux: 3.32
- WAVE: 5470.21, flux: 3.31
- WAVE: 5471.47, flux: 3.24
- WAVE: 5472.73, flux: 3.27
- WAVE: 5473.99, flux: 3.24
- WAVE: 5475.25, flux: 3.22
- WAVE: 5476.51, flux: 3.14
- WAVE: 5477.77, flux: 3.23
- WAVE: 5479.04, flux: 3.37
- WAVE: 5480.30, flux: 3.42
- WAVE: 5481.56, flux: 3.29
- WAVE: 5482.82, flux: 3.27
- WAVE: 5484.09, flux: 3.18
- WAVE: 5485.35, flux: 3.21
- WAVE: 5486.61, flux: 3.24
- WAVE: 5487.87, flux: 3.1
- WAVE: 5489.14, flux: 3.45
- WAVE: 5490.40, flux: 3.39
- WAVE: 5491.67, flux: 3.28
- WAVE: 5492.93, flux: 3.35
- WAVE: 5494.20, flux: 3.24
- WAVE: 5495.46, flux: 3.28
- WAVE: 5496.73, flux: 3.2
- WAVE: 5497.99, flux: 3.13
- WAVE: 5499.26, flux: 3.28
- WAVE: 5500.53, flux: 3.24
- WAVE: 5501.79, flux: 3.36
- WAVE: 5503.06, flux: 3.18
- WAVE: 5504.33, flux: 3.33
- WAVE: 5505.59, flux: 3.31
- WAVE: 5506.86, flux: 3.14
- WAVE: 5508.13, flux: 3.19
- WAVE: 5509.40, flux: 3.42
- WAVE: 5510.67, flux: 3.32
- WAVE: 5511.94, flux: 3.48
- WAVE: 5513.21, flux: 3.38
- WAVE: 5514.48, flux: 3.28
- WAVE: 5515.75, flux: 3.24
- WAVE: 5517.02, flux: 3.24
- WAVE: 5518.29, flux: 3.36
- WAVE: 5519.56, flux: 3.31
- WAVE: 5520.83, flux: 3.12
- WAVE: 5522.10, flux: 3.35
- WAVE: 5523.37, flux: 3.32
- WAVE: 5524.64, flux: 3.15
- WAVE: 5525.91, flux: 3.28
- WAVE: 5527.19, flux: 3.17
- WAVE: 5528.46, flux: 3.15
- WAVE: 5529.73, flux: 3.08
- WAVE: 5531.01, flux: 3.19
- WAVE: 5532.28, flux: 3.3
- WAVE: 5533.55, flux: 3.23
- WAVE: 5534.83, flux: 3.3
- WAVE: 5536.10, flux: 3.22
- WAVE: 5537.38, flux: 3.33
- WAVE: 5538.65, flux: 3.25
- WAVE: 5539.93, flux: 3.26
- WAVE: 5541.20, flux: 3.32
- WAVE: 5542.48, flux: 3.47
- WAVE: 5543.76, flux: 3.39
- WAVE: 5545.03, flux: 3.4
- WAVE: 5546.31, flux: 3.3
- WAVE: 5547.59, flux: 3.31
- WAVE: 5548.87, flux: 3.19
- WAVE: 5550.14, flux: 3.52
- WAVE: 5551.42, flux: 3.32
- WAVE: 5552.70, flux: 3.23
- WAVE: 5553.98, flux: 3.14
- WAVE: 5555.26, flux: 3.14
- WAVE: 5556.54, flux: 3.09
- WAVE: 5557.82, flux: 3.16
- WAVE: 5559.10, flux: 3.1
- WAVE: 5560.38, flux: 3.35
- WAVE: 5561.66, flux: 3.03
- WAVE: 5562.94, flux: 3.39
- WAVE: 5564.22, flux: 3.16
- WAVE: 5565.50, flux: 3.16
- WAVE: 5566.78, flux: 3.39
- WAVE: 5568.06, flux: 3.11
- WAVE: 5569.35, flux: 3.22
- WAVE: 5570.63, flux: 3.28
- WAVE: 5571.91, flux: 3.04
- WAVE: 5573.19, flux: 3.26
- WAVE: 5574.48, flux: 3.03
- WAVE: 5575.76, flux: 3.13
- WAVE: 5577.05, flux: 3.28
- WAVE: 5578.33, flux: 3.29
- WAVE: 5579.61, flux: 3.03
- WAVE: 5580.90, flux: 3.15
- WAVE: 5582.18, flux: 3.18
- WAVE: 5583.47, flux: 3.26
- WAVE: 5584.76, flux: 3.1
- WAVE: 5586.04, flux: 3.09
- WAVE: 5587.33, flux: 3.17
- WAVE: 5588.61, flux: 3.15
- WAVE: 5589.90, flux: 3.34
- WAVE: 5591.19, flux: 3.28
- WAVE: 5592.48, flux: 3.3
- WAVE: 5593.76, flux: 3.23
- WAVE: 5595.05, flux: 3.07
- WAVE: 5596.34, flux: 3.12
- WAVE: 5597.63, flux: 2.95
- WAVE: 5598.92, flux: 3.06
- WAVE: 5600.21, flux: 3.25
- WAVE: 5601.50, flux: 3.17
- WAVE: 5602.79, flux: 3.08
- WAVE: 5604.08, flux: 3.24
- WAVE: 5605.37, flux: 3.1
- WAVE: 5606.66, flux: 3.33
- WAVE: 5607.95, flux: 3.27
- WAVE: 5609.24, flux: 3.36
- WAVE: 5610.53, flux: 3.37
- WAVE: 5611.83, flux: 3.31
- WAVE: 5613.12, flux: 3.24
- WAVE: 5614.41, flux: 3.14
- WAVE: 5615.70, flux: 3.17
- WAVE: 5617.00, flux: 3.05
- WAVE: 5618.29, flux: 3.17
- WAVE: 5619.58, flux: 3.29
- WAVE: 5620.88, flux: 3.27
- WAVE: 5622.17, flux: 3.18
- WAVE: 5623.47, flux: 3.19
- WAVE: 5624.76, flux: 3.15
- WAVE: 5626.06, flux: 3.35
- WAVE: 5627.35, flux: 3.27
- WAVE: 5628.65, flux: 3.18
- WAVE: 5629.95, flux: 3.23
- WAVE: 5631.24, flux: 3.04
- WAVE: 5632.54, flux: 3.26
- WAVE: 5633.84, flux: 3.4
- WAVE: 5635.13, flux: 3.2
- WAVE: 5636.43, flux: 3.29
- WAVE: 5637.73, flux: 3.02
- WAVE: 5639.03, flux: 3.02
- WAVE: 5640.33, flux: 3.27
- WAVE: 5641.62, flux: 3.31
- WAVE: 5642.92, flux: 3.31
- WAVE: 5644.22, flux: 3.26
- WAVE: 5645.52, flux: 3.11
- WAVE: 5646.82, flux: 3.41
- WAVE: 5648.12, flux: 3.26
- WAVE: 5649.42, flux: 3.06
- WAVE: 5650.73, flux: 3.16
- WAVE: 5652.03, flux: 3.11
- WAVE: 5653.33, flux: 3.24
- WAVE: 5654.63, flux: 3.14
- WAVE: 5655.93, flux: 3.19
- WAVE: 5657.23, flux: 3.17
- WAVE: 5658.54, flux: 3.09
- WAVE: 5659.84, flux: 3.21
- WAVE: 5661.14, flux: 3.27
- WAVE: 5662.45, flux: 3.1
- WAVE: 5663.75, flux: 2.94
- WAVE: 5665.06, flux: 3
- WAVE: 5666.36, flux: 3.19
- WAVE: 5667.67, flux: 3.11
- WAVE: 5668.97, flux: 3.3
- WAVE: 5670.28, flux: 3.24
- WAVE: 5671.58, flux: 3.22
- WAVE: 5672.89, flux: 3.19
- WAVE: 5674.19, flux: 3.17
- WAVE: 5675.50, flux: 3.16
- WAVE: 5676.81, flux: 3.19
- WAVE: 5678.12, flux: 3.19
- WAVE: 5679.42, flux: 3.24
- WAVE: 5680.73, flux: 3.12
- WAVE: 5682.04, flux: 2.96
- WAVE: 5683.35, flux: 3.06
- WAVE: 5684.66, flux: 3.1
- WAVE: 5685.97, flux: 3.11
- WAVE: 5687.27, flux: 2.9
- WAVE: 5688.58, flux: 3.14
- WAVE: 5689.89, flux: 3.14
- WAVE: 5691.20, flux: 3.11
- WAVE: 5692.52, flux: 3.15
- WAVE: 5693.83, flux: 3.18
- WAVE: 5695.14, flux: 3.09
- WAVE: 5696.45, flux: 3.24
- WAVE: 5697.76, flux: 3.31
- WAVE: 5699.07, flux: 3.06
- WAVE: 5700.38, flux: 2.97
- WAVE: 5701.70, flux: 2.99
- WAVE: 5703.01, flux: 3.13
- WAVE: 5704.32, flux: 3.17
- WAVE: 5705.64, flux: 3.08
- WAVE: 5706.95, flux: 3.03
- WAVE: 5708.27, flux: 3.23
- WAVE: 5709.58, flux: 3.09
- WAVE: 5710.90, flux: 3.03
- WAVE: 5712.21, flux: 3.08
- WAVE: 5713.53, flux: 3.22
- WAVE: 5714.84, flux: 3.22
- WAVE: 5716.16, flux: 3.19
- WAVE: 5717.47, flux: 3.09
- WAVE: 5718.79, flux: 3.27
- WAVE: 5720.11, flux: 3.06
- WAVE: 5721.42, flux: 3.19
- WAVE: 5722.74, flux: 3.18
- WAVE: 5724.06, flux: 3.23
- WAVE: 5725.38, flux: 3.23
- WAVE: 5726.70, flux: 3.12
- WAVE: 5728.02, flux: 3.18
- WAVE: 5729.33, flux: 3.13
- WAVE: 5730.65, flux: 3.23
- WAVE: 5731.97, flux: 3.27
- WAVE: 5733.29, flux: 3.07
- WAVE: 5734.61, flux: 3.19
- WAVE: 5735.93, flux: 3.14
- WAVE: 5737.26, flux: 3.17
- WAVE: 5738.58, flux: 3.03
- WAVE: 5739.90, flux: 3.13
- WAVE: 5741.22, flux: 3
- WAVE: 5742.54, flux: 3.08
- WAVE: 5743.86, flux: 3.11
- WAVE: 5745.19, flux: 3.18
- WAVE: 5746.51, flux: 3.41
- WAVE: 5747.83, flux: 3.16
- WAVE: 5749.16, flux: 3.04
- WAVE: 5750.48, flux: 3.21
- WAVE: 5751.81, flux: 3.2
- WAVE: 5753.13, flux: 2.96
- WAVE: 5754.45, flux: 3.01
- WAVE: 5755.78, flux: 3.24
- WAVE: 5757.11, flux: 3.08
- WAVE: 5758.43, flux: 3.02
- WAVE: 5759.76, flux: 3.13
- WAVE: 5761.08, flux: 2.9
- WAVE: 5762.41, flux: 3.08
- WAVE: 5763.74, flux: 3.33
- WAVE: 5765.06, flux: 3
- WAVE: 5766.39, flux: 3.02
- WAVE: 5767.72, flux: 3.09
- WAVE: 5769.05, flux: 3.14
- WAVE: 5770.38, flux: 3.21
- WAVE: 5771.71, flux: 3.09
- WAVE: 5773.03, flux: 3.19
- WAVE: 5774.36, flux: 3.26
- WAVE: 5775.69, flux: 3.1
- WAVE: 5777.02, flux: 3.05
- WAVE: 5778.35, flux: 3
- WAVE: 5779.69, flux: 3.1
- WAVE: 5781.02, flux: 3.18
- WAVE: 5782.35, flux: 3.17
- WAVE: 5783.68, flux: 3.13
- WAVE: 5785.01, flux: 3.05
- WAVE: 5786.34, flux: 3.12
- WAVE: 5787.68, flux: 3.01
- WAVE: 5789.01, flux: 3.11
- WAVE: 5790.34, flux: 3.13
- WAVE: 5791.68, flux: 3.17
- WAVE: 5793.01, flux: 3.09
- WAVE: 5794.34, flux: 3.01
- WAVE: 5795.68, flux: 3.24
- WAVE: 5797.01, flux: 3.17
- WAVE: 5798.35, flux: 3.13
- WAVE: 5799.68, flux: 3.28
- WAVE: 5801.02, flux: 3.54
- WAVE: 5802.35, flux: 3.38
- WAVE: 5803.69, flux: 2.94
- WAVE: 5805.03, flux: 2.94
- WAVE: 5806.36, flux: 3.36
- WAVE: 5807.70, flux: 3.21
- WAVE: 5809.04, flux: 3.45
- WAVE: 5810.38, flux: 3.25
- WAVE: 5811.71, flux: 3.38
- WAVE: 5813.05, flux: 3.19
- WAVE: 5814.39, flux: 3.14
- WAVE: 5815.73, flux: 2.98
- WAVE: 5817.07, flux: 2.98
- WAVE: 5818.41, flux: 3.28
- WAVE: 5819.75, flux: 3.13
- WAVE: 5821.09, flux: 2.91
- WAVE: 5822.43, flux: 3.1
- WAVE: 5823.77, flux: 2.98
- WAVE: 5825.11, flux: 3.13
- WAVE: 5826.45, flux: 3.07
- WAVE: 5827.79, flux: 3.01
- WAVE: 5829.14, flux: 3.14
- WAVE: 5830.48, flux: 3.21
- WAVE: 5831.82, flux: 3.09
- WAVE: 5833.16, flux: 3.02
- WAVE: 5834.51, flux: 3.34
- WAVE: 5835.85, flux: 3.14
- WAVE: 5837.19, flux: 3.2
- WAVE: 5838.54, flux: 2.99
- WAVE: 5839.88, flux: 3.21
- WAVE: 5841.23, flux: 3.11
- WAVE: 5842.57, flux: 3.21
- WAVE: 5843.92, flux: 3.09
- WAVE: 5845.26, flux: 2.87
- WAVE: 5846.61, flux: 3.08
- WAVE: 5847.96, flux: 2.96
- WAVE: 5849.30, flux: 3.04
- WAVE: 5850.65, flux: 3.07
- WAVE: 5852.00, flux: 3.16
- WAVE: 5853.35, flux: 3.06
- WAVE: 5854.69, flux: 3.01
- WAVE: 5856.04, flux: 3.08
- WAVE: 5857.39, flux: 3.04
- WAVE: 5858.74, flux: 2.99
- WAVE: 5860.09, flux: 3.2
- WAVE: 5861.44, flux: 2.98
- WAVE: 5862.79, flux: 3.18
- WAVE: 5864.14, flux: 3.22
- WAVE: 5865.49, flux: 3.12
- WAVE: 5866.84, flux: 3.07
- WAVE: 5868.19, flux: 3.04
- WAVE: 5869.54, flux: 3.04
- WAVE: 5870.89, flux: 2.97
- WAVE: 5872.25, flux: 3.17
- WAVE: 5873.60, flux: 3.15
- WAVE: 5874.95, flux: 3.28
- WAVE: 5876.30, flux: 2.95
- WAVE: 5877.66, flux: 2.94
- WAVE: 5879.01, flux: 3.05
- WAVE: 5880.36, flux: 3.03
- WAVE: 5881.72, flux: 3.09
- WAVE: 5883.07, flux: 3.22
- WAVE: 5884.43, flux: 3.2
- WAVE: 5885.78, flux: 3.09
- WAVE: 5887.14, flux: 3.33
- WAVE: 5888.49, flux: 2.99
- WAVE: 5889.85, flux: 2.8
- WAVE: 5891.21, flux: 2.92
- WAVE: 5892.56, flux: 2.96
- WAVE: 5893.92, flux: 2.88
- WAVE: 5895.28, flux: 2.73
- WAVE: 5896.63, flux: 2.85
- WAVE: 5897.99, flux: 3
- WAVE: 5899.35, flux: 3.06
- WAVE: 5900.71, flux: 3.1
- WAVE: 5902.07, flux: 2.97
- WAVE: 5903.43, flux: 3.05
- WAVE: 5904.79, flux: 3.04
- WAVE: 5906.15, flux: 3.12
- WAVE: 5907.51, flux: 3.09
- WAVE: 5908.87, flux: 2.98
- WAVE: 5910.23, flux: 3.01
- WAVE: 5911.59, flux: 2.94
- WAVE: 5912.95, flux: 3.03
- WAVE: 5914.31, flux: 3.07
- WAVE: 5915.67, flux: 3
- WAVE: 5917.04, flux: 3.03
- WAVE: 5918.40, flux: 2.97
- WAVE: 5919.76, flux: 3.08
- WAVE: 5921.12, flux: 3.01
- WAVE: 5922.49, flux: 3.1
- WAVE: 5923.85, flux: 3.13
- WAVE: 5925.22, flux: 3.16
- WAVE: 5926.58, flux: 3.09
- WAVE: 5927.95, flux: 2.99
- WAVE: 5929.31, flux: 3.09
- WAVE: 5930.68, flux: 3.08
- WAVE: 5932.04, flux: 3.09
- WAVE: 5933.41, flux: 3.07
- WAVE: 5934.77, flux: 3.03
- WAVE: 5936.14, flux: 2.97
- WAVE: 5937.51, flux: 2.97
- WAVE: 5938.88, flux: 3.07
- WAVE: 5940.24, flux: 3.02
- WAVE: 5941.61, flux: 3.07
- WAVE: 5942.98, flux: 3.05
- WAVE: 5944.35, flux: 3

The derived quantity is 0.9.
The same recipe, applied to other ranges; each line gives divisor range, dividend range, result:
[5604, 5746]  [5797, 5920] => 0.97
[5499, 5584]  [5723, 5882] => 0.96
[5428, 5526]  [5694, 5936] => 0.95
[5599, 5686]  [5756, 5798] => 0.98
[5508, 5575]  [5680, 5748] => 0.96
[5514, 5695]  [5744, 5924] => 0.97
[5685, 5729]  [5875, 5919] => 0.96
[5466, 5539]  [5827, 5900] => 0.94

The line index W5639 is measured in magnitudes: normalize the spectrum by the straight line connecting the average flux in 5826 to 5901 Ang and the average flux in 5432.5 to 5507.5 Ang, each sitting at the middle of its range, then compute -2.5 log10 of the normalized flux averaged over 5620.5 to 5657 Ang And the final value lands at -0.01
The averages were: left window 3.27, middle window 3.21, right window 3.07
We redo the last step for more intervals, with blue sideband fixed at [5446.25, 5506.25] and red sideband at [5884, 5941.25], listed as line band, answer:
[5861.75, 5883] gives -0.01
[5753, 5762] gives 0.02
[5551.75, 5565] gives 0.01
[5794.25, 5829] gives -0.03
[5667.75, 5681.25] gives -0.01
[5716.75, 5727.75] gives -0.01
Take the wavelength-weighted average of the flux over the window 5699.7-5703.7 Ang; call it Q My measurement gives 3.03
